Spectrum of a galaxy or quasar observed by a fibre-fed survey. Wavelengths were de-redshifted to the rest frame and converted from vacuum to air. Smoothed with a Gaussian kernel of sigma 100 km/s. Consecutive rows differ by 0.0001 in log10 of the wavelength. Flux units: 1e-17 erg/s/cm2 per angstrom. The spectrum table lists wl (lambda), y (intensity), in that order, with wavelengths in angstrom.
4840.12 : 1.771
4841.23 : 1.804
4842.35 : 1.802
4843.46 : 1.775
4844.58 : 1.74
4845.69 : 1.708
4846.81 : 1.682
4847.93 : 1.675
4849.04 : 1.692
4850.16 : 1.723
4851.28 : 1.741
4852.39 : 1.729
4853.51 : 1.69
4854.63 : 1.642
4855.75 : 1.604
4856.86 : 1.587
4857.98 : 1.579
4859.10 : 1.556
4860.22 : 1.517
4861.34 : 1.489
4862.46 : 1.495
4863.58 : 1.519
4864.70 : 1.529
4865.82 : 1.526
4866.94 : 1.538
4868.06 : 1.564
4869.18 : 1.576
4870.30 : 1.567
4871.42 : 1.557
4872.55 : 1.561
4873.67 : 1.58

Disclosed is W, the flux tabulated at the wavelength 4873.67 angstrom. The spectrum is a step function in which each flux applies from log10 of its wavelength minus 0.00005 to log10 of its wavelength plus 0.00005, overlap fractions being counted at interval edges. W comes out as 1.58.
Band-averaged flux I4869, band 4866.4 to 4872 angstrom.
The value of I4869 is 1.56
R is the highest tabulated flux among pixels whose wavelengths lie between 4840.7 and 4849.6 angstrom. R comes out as 1.804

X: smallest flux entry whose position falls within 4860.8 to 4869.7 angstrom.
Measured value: 1.489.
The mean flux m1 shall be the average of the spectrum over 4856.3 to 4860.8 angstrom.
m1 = 1.56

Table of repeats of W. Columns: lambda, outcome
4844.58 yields 1.74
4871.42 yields 1.557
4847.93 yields 1.675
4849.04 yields 1.692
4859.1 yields 1.556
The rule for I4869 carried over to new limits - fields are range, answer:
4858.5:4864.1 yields 1.51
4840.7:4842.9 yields 1.8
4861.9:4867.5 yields 1.52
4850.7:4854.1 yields 1.72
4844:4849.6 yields 1.7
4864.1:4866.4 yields 1.53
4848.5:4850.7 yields 1.7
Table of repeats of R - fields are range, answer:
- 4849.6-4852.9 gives 1.741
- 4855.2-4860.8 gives 1.604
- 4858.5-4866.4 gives 1.556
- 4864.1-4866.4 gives 1.529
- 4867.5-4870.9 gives 1.576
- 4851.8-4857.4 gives 1.729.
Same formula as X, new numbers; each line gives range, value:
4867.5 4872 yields 1.557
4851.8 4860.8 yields 1.517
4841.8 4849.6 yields 1.675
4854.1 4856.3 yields 1.604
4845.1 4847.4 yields 1.682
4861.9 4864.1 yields 1.495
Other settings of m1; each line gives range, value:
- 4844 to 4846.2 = 1.73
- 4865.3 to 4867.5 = 1.53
